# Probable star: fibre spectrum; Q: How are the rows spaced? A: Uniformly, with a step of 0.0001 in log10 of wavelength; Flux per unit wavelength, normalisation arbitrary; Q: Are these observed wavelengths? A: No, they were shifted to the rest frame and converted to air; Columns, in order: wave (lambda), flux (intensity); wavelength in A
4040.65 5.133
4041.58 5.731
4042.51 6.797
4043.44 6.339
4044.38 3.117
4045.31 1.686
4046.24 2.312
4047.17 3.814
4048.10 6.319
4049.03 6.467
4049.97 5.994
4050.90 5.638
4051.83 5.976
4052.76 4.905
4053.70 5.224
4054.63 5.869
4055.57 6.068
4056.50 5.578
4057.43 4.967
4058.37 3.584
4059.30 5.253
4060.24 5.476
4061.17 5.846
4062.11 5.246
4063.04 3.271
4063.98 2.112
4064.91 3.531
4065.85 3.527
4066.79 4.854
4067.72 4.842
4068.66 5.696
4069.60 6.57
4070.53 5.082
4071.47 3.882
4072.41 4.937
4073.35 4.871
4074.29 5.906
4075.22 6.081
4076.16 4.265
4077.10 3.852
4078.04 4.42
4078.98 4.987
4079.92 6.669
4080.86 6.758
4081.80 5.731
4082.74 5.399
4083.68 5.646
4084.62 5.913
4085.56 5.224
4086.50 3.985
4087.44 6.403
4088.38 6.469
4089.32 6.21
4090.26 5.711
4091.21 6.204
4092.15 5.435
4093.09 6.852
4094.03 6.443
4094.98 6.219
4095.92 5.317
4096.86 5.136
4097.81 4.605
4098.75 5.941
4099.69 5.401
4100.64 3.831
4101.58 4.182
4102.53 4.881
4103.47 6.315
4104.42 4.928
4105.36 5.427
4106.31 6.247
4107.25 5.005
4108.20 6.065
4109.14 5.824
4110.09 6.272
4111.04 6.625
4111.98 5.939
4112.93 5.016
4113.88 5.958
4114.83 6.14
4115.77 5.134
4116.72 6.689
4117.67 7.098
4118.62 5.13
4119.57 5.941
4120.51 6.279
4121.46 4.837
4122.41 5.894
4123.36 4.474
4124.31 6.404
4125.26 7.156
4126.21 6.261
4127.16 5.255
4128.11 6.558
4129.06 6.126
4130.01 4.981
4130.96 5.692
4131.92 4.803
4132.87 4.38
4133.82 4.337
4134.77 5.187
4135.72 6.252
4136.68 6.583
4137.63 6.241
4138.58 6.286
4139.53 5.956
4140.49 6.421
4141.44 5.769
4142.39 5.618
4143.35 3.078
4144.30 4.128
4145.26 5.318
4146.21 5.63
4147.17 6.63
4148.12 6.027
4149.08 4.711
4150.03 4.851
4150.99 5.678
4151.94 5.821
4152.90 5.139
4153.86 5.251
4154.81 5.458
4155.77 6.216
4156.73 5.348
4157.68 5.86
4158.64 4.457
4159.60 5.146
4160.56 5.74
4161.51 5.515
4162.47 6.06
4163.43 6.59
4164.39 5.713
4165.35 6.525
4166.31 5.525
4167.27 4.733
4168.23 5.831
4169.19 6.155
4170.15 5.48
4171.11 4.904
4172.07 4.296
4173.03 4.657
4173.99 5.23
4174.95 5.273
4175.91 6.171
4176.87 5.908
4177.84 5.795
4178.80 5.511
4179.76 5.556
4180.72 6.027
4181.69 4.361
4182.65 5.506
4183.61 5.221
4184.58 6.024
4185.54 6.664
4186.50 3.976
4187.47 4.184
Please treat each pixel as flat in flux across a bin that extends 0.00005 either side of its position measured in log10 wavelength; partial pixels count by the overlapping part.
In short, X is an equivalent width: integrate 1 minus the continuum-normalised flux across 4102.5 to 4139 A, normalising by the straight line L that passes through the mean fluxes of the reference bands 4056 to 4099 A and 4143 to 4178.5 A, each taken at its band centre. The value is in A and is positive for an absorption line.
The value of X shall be -2.93 A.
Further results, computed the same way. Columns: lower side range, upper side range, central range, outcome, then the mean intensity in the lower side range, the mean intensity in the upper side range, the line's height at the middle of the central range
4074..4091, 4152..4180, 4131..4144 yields 0.2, 5.54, 5.52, 5.53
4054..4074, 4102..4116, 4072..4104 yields -1.1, 4.82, 5.72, 5.3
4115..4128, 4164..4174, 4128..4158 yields 0.9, 5.92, 5.37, 5.67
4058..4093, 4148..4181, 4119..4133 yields -0.9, 5.16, 5.51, 5.36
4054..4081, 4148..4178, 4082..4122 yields -4.1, 4.95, 5.49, 5.14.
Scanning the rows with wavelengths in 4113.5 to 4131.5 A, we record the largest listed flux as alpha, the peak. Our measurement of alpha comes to 7.156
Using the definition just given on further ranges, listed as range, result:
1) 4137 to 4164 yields 6.63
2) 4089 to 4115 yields 6.852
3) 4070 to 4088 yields 6.758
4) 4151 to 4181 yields 6.59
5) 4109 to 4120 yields 7.098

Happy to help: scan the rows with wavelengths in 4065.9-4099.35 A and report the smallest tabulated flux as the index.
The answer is 3.852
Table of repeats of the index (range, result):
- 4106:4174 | 3.078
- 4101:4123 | 4.182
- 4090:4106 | 3.831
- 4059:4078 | 2.112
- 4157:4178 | 4.296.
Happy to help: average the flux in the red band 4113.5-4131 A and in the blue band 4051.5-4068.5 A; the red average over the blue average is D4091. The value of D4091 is 1.23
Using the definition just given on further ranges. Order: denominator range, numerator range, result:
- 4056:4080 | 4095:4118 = 1.17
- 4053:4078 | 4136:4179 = 1.14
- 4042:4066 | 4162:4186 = 1.16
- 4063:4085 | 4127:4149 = 1.11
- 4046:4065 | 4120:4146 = 1.12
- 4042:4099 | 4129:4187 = 1.05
